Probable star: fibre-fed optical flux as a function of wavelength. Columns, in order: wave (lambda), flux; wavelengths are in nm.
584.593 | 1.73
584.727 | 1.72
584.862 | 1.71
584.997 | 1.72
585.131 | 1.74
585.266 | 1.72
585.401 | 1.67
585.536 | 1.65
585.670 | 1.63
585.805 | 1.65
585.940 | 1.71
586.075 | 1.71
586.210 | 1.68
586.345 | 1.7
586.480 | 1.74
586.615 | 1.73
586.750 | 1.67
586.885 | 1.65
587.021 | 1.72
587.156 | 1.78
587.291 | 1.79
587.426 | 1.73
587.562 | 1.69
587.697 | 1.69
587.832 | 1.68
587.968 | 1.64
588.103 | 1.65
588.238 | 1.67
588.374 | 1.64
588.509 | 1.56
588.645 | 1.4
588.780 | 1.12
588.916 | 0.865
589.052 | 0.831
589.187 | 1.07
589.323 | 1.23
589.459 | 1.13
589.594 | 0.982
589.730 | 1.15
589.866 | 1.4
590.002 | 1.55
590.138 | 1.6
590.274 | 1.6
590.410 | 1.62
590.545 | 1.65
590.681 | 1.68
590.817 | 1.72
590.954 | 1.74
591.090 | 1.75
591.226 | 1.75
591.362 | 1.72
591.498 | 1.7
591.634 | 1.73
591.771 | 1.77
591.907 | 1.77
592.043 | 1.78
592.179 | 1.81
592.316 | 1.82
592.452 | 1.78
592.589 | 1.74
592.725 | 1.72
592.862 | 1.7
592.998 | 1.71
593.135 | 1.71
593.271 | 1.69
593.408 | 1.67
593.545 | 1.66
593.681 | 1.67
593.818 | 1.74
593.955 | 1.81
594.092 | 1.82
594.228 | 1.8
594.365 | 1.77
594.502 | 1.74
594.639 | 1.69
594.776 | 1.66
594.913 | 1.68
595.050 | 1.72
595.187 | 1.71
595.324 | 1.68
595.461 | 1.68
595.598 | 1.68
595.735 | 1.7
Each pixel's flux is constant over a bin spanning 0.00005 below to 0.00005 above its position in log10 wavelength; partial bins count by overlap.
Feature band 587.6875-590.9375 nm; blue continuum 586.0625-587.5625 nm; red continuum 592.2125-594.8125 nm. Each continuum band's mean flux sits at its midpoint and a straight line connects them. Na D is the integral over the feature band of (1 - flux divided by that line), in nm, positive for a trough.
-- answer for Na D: 0.57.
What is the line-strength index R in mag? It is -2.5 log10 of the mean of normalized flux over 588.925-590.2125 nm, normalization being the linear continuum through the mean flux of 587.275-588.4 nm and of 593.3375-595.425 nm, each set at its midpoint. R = 0.37 mag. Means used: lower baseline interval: 1.68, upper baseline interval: 1.72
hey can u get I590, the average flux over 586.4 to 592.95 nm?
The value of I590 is 1.58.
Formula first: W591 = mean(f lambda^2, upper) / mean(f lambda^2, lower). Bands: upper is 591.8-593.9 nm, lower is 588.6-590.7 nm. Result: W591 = 1.35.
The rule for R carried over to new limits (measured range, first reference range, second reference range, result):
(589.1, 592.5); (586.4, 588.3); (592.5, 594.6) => 0.094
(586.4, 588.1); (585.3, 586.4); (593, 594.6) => -0.013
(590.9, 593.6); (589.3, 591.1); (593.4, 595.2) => -0.087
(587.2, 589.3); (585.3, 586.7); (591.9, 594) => 0.162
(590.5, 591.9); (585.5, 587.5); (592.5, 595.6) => -0.008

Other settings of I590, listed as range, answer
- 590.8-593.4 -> 1.74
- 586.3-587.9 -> 1.71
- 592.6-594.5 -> 1.73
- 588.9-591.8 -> 1.47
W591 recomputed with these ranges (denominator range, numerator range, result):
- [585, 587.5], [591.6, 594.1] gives 1.04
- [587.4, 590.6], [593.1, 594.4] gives 1.24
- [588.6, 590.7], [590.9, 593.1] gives 1.36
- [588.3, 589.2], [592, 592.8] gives 1.47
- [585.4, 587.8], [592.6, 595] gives 1.04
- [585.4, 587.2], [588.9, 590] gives 0.67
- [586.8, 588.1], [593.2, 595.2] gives 1.03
